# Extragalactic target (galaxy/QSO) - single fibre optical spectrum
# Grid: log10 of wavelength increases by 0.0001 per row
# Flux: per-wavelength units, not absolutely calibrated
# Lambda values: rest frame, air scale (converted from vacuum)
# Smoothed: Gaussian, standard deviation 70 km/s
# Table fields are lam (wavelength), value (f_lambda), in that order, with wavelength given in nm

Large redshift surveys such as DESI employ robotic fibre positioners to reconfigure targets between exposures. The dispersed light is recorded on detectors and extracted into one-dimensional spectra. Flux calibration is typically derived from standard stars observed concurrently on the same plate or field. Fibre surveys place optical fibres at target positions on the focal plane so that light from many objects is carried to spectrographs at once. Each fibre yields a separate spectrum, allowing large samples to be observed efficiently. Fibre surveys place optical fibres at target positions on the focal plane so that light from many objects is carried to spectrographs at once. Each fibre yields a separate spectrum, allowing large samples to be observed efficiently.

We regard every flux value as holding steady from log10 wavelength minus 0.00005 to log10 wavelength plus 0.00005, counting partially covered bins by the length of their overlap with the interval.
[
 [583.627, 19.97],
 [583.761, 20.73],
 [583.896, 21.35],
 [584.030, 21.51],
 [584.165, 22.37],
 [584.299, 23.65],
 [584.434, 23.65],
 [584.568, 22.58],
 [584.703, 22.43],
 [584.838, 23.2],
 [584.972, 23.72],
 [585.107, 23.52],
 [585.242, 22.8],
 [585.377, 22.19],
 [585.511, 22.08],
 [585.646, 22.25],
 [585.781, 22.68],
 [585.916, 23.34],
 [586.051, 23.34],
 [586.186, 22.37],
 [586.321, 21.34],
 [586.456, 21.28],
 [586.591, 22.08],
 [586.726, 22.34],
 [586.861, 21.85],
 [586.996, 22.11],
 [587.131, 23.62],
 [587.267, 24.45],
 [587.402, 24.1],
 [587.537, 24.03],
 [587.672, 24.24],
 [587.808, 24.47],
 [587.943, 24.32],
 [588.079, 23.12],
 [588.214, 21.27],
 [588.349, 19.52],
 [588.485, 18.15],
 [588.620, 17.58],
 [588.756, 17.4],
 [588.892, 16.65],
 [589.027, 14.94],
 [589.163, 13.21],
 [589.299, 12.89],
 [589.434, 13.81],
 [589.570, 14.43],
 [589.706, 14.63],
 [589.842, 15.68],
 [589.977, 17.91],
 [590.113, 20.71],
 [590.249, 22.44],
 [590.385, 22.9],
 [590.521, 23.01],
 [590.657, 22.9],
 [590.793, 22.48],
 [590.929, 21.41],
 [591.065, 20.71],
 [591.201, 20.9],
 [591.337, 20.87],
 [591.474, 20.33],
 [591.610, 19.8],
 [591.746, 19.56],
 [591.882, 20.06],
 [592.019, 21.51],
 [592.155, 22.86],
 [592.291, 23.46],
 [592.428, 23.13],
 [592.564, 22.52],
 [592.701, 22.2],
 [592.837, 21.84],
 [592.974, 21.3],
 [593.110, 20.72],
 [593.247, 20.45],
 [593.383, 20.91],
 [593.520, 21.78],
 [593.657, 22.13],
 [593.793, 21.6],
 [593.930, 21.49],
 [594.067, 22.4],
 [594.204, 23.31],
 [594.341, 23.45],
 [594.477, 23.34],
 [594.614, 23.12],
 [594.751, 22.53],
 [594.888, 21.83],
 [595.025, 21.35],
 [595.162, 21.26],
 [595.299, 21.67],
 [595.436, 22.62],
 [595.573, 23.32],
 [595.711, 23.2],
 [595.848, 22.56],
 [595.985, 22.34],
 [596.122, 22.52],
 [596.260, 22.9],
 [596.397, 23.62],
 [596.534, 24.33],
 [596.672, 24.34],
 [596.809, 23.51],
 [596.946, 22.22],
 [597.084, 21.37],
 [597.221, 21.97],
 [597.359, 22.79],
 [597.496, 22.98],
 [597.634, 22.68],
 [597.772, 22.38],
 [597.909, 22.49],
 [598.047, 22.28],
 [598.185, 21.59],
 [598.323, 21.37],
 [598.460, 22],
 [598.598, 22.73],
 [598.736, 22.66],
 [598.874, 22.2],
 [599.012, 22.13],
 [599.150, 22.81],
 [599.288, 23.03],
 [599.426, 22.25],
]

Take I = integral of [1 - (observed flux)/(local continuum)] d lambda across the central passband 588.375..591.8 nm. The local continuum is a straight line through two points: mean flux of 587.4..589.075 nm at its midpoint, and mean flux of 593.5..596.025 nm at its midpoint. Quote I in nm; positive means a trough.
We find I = 0.42 nm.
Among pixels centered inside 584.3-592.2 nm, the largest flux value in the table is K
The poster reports 24.47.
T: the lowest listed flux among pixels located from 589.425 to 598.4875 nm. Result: 13.81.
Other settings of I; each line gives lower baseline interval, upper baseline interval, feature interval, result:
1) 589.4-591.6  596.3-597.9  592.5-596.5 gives -0.10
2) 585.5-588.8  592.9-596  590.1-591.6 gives 0.03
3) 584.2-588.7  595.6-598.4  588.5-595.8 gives 0.67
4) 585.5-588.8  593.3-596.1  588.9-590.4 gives 0.39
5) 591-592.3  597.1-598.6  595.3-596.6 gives -0.07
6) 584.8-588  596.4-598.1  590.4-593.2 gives 0.16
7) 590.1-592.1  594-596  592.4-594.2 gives 0.02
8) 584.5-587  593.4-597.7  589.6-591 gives 0.14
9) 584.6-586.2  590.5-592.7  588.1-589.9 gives 0.47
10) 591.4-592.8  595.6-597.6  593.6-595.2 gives -0.01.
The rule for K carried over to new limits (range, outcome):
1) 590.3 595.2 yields 23.46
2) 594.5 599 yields 24.34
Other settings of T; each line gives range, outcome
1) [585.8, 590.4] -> 12.89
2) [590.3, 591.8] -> 19.56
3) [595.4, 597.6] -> 21.37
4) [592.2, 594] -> 20.45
